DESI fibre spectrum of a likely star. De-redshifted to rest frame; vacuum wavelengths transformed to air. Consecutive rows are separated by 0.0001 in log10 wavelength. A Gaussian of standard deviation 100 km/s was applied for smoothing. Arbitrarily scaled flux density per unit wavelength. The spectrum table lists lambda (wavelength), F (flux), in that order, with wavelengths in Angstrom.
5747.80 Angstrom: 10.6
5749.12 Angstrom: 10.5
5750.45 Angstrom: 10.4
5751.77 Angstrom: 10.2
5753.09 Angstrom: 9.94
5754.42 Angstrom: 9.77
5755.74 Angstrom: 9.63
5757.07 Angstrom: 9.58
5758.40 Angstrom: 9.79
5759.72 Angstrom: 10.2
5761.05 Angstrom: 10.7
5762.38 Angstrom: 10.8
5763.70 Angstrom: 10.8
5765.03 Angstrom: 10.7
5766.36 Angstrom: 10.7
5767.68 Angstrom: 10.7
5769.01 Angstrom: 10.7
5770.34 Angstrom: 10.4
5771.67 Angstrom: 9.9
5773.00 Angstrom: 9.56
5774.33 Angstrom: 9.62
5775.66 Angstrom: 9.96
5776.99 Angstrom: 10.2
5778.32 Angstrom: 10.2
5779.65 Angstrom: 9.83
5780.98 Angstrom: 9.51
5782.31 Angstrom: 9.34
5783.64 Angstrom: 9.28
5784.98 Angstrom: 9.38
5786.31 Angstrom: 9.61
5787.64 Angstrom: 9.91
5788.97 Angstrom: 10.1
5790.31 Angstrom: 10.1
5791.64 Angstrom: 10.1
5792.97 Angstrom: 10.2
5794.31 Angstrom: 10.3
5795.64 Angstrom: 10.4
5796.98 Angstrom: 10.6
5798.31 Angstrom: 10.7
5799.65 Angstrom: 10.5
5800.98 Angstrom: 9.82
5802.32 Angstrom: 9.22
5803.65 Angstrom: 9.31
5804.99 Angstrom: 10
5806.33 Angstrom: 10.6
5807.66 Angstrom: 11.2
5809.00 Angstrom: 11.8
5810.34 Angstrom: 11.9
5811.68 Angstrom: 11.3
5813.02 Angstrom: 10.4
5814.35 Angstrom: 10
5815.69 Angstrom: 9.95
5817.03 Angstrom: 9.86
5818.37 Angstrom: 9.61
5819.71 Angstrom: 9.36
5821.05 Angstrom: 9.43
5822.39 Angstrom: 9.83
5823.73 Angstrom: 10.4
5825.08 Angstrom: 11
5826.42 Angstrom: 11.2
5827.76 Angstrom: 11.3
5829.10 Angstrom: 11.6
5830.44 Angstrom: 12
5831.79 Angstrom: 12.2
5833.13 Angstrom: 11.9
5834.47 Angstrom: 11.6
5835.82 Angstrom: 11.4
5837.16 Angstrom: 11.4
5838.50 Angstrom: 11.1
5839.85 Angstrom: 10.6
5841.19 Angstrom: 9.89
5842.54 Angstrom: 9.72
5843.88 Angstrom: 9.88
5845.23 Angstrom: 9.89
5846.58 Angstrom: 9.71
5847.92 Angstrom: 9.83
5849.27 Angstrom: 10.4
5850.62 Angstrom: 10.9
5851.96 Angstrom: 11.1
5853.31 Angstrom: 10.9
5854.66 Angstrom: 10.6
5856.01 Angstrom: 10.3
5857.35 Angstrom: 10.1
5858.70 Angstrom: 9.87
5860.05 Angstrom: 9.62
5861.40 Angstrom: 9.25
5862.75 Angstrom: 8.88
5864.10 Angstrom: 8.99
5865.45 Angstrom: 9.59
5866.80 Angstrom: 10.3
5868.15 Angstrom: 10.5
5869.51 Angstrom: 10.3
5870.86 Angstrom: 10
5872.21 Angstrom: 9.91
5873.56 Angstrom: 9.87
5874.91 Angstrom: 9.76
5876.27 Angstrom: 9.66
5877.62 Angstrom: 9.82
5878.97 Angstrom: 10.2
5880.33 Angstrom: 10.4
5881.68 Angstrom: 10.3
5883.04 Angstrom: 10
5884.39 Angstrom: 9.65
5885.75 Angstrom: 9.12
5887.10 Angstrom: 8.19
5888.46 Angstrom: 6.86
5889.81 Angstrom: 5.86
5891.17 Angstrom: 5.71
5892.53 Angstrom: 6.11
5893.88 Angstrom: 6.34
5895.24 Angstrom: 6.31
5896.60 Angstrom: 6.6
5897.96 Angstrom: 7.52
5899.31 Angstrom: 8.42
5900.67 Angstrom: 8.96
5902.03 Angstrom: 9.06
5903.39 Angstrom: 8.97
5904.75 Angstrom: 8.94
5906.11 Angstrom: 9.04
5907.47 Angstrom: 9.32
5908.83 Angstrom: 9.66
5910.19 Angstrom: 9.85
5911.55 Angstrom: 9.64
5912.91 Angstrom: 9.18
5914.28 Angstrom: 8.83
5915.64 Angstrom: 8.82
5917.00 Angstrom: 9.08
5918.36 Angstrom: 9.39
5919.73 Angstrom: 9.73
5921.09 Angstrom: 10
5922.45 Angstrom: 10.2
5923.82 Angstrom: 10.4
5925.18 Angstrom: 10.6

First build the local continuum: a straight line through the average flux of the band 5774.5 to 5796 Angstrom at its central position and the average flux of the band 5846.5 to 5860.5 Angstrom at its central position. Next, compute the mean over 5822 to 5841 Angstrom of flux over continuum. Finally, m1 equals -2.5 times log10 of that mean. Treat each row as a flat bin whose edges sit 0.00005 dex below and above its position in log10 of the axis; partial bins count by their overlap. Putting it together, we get -0.11 mag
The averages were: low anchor 9.89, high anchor 10.3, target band 11.2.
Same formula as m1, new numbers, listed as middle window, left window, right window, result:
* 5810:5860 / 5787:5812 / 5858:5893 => -0.079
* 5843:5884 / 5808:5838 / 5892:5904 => -0.107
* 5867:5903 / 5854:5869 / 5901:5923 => 0.109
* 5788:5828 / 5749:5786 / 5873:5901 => -0.094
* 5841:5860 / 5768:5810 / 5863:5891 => -0.067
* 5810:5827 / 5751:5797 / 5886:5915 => -0.101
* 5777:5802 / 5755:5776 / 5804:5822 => 0.035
